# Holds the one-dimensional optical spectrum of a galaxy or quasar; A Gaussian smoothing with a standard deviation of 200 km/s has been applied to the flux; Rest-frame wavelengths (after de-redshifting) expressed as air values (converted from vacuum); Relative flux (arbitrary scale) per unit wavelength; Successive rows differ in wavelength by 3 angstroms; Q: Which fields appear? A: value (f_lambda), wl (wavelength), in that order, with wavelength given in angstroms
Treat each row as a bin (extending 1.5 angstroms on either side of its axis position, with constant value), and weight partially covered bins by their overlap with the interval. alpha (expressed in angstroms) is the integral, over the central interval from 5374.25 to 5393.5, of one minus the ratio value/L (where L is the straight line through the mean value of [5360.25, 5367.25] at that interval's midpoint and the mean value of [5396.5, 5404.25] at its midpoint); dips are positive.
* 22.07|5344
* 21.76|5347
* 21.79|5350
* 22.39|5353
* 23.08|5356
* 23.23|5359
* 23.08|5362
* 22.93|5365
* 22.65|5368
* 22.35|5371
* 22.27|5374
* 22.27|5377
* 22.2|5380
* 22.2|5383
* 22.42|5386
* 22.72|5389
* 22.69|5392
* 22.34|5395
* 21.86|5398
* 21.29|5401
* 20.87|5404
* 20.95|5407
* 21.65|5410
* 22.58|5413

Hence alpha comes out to -0.3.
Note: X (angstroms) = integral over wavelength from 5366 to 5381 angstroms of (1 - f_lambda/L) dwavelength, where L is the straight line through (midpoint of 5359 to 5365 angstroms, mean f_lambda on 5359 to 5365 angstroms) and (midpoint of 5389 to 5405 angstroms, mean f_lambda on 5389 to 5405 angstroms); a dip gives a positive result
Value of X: 0.2 angstroms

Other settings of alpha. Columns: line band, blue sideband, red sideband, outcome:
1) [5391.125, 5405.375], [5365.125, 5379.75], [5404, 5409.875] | -0.2 angstroms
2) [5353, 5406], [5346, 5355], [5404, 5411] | -1.8 angstroms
